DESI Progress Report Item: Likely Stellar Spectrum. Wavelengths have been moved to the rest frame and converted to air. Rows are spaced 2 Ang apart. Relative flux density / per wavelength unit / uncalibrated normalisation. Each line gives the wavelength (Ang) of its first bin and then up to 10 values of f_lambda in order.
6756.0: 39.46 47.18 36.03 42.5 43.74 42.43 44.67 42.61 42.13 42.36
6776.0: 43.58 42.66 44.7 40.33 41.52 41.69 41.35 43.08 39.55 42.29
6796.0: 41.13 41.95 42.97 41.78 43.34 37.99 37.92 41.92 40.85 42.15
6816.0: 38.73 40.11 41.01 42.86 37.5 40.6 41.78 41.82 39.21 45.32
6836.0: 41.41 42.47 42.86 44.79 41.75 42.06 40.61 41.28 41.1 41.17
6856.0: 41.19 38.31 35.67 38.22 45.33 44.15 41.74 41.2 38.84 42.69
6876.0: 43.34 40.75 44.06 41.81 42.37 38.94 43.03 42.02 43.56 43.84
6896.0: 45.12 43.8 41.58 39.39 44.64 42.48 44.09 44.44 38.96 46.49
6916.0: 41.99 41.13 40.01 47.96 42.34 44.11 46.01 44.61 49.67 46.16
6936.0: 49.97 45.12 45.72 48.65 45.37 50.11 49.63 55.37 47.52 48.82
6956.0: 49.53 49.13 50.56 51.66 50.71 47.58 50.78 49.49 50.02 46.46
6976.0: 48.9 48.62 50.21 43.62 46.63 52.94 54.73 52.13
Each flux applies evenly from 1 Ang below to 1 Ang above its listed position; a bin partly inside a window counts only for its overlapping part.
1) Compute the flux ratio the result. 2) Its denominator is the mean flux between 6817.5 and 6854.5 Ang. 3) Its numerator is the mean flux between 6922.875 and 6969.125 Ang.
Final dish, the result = 1.2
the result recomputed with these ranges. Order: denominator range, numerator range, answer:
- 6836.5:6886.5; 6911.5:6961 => 1.12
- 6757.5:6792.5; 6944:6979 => 1.17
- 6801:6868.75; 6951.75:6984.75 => 1.19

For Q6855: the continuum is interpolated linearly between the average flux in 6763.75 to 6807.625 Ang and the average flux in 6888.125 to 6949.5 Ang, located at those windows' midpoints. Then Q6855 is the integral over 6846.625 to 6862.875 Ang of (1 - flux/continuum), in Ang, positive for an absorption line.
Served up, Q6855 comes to 1.4 Ang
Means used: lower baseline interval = 42.1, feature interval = 39.8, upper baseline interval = 44.7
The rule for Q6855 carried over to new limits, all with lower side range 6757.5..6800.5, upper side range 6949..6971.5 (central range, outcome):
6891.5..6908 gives 1.5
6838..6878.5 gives 3.8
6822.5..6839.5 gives 1.2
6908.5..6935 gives 2.3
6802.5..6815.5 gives 0.9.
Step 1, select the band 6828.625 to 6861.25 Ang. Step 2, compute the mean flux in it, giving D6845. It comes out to 41.3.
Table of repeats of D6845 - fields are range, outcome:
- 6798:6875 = 41.2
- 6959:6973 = 50.1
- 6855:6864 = 39.1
